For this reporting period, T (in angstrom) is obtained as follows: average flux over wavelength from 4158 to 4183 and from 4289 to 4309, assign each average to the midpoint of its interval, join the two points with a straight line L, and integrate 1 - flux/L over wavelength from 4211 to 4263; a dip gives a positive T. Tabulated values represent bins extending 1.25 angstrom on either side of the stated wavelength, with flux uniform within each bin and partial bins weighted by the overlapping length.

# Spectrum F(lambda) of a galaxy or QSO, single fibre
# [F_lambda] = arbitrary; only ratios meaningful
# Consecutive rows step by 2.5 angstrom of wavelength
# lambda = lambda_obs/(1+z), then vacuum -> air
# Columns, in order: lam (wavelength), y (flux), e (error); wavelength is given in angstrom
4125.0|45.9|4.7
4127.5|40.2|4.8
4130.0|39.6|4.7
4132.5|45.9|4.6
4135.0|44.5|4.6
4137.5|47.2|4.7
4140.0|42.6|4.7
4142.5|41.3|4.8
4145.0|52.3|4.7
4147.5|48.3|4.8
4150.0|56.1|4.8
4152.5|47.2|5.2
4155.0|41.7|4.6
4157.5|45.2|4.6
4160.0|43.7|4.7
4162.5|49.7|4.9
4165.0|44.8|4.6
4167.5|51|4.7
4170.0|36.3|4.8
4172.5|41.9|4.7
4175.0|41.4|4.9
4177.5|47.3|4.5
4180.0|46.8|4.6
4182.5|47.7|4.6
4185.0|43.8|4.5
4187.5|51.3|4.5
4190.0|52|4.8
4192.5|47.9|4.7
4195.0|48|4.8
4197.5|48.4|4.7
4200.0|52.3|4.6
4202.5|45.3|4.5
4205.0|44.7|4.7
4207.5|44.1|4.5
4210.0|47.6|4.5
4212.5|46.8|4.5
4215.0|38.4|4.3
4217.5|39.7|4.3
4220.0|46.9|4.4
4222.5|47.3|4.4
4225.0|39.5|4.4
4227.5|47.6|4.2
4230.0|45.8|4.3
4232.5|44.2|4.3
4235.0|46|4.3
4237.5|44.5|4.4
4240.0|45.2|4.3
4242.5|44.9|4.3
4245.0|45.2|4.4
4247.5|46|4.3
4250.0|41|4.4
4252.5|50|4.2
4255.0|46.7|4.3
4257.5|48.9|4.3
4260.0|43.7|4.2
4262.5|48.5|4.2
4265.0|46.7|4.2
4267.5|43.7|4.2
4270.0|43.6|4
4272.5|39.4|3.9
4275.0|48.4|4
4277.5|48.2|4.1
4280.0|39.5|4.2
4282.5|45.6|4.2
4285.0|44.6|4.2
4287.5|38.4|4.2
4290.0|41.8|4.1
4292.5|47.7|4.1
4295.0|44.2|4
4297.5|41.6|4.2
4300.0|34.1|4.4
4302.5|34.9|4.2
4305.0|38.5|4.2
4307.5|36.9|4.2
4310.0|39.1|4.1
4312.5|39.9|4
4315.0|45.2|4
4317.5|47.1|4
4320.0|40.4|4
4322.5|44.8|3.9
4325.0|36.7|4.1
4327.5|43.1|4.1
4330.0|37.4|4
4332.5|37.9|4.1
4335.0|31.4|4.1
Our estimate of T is -3.3 angstrom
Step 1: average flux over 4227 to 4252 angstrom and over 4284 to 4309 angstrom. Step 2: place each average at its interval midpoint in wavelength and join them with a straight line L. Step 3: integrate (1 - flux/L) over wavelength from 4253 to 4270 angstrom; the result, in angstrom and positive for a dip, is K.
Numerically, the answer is -1.22 angstrom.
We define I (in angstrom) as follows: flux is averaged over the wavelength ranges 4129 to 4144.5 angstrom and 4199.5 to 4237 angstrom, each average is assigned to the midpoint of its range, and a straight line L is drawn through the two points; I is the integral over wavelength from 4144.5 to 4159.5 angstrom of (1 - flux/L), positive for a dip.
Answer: -1.3 angstrom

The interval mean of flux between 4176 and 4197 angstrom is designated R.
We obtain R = 48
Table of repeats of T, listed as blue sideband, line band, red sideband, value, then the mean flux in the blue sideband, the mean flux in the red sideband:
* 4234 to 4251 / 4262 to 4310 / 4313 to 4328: 1.51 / 44.7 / 42.7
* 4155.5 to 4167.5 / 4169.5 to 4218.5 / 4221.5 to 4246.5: -0.14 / 46.1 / 45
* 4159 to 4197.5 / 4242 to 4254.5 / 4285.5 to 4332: -0.65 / 46.3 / 40.7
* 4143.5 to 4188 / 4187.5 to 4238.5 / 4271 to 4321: -1.45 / 46.4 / 41.8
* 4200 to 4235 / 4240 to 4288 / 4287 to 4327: -2.57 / 44.8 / 40.8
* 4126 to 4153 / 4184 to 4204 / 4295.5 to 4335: -2.13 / 45.9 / 39.7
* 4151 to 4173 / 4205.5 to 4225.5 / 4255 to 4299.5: 0.27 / 44.8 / 44.3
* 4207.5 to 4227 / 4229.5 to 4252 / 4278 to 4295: -0.62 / 43.9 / 43.3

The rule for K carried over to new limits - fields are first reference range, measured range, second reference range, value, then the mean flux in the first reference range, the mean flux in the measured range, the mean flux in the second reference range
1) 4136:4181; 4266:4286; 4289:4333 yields -1.10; 45.8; 44.2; 40.7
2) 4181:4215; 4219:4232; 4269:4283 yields 0.24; 47.3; 45.3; 44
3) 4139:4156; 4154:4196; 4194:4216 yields 0.74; 47.2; 45.9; 46.2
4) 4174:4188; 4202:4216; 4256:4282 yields 0.40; 46.2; 44.5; 45.1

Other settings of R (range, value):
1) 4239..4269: 45.9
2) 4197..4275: 45.3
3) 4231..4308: 43.7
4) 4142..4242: 46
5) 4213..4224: 43.2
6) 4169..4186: 43.7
